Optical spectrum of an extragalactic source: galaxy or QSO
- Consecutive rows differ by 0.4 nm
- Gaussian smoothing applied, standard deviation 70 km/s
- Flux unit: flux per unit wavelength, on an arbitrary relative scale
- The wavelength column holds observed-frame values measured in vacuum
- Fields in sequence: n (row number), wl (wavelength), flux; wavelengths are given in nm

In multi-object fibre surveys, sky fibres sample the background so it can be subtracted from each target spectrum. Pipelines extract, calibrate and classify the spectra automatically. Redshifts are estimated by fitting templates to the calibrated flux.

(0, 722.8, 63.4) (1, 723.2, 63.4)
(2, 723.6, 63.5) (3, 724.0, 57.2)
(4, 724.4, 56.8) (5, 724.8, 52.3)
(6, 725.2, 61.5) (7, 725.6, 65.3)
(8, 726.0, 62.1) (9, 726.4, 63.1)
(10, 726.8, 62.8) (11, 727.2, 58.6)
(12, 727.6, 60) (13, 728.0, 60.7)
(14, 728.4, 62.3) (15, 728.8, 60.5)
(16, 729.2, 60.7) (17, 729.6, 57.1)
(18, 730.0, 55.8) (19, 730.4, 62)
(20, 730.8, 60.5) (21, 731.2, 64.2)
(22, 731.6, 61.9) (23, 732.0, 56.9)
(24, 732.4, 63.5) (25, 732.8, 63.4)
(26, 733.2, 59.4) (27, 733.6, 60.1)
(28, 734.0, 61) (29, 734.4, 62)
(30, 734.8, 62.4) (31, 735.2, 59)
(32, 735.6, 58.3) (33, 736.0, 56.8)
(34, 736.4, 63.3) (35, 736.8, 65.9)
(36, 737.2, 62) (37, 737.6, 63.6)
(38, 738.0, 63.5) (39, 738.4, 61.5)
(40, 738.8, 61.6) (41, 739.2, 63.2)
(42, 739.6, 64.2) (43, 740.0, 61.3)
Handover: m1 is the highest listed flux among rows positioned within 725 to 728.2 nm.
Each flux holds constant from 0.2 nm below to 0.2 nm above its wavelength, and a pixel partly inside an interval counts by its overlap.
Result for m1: 65.3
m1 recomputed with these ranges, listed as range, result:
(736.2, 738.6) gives 65.9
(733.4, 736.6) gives 63.3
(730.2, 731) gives 62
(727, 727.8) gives 60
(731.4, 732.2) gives 61.9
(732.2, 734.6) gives 63.5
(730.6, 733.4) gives 64.2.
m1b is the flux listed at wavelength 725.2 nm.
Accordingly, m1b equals 61.5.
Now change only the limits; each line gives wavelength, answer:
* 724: 57.2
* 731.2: 64.2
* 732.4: 63.5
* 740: 61.3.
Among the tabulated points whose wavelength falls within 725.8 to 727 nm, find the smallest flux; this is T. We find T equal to 62.1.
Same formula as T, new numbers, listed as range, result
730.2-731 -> 60.5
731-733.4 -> 56.9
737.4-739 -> 61.5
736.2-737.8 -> 62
